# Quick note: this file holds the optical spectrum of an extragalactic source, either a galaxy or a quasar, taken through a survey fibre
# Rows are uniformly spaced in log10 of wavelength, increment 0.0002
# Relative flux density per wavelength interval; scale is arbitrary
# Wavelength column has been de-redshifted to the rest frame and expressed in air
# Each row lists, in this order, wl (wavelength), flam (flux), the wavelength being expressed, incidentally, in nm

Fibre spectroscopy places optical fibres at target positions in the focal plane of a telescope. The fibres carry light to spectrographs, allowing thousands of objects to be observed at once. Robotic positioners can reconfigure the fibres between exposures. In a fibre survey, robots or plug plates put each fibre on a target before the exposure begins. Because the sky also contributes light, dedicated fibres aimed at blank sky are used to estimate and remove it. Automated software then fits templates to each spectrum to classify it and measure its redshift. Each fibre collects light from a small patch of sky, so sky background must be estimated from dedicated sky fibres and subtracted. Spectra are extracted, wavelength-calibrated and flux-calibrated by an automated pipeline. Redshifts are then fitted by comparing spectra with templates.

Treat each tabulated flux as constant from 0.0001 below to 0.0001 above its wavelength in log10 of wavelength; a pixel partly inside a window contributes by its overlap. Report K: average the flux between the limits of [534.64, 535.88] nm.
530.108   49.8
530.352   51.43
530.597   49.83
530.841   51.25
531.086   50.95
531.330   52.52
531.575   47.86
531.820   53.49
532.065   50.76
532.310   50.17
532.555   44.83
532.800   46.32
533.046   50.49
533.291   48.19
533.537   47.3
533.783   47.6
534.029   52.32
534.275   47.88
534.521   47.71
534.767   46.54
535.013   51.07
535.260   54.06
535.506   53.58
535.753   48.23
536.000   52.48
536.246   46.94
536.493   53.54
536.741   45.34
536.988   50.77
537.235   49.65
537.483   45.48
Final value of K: 50.7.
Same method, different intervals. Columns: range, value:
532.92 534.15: 49.1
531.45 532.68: 49.4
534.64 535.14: 48.8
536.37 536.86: 49.4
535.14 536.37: 51.1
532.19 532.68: 47.5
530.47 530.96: 50.5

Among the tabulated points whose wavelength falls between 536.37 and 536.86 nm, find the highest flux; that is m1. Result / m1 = 53.54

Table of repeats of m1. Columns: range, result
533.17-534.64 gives 52.32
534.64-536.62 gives 54.06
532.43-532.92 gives 46.32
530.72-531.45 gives 52.52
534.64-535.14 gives 51.07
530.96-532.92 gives 53.49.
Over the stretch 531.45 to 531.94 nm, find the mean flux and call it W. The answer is 50.6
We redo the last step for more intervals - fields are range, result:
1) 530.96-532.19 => 51.1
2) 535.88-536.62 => 51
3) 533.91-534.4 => 50.1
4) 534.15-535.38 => 49.4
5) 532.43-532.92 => 45.6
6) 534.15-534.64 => 47.8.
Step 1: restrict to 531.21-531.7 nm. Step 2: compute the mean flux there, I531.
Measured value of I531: 50.2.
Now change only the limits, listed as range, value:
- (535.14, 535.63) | 53.8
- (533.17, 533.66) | 47.7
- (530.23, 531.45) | 51.2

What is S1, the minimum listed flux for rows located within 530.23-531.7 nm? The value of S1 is 47.86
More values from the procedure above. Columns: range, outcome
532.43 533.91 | 44.83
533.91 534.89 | 46.54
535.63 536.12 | 48.23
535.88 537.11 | 45.34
